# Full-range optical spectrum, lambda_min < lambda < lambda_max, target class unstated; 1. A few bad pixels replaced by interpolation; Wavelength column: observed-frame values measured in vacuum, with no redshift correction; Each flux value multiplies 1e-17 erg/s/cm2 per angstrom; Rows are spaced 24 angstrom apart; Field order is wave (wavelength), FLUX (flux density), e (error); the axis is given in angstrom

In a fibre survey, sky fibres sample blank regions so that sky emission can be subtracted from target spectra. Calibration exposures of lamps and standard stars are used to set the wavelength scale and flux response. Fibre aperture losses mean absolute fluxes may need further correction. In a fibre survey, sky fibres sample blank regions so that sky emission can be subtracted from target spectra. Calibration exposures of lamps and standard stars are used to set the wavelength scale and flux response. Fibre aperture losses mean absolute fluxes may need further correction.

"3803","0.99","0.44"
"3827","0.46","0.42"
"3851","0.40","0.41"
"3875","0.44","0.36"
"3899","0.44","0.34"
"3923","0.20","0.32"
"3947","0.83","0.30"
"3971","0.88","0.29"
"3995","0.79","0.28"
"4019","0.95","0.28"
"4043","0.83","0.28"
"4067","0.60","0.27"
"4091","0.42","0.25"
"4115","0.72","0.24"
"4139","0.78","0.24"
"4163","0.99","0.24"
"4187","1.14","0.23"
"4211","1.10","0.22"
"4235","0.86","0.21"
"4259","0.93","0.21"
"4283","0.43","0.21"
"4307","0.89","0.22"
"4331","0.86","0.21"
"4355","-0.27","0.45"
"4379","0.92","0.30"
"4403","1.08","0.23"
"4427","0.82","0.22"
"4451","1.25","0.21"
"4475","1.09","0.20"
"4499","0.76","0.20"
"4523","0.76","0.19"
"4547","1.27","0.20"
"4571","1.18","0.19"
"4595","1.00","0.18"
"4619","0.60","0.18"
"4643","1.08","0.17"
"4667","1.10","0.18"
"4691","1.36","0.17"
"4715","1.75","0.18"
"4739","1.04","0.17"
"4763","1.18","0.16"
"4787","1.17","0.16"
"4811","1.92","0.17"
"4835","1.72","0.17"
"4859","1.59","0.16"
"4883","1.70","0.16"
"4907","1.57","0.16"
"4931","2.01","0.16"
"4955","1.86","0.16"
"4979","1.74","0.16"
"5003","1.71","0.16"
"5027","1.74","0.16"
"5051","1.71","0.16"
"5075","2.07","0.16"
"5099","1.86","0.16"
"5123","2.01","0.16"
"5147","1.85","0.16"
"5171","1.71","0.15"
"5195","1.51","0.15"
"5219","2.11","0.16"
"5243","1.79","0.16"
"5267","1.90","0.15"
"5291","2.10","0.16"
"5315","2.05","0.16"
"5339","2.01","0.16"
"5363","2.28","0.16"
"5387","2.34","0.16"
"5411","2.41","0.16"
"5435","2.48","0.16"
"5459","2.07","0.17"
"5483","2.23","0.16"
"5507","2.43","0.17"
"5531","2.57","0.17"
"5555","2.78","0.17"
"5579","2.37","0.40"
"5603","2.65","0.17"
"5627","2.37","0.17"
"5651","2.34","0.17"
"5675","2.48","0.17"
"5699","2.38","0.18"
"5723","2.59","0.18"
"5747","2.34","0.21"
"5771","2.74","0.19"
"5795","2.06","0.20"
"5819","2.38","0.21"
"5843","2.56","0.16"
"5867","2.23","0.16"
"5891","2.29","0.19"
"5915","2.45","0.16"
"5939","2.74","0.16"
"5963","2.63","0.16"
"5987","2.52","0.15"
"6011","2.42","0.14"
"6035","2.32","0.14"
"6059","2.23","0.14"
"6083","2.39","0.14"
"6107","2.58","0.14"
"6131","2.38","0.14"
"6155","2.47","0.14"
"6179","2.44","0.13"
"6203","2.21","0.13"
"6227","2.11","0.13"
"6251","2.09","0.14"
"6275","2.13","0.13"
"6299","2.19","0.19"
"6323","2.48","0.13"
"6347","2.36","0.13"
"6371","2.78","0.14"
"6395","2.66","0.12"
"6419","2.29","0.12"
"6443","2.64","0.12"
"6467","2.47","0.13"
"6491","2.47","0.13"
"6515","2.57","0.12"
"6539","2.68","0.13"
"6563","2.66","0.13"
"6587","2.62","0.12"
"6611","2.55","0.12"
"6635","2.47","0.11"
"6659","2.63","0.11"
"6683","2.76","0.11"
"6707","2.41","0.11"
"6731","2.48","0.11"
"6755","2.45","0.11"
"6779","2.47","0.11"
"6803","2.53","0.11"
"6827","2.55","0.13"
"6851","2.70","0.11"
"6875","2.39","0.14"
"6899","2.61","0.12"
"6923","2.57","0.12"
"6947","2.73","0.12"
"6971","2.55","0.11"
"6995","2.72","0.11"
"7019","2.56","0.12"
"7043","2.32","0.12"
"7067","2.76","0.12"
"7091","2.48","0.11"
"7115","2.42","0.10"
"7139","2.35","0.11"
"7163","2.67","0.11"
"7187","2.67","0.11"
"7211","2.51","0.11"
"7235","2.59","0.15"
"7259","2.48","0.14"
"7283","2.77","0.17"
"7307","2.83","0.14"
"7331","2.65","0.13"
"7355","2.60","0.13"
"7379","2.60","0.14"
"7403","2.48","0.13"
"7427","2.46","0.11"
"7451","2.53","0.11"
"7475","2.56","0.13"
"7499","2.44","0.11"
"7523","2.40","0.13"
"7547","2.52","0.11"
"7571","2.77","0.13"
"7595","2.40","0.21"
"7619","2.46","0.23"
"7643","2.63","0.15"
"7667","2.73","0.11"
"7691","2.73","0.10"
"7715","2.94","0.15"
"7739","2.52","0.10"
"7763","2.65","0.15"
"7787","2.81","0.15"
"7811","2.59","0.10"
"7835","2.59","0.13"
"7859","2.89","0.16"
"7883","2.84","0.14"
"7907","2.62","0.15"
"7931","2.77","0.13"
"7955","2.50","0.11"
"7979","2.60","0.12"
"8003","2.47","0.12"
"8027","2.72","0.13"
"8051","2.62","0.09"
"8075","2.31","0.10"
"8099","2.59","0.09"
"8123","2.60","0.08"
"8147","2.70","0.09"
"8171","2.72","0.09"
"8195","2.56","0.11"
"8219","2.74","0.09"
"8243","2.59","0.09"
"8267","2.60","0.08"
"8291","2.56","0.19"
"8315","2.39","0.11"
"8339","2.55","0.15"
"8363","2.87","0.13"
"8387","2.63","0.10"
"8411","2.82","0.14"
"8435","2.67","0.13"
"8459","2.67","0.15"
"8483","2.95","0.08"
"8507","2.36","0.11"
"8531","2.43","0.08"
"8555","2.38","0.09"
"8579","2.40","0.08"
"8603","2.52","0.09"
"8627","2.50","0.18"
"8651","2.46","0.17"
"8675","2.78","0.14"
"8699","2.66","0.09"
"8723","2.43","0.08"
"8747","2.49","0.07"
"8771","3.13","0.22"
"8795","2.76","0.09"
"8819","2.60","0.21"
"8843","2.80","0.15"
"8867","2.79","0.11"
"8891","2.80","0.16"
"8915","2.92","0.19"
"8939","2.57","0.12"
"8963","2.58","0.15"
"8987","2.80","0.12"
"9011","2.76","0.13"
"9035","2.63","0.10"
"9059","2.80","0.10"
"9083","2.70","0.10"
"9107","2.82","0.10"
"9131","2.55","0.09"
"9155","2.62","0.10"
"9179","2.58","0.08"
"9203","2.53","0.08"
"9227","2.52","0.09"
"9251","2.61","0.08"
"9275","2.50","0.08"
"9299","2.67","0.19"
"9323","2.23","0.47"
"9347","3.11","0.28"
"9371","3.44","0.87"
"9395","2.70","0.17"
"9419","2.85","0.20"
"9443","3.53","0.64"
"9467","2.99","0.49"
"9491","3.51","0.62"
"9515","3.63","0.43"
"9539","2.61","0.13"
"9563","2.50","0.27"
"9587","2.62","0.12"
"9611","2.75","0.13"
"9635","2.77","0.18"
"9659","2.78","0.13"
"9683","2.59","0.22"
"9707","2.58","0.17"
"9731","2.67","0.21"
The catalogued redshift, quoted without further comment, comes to 0.20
